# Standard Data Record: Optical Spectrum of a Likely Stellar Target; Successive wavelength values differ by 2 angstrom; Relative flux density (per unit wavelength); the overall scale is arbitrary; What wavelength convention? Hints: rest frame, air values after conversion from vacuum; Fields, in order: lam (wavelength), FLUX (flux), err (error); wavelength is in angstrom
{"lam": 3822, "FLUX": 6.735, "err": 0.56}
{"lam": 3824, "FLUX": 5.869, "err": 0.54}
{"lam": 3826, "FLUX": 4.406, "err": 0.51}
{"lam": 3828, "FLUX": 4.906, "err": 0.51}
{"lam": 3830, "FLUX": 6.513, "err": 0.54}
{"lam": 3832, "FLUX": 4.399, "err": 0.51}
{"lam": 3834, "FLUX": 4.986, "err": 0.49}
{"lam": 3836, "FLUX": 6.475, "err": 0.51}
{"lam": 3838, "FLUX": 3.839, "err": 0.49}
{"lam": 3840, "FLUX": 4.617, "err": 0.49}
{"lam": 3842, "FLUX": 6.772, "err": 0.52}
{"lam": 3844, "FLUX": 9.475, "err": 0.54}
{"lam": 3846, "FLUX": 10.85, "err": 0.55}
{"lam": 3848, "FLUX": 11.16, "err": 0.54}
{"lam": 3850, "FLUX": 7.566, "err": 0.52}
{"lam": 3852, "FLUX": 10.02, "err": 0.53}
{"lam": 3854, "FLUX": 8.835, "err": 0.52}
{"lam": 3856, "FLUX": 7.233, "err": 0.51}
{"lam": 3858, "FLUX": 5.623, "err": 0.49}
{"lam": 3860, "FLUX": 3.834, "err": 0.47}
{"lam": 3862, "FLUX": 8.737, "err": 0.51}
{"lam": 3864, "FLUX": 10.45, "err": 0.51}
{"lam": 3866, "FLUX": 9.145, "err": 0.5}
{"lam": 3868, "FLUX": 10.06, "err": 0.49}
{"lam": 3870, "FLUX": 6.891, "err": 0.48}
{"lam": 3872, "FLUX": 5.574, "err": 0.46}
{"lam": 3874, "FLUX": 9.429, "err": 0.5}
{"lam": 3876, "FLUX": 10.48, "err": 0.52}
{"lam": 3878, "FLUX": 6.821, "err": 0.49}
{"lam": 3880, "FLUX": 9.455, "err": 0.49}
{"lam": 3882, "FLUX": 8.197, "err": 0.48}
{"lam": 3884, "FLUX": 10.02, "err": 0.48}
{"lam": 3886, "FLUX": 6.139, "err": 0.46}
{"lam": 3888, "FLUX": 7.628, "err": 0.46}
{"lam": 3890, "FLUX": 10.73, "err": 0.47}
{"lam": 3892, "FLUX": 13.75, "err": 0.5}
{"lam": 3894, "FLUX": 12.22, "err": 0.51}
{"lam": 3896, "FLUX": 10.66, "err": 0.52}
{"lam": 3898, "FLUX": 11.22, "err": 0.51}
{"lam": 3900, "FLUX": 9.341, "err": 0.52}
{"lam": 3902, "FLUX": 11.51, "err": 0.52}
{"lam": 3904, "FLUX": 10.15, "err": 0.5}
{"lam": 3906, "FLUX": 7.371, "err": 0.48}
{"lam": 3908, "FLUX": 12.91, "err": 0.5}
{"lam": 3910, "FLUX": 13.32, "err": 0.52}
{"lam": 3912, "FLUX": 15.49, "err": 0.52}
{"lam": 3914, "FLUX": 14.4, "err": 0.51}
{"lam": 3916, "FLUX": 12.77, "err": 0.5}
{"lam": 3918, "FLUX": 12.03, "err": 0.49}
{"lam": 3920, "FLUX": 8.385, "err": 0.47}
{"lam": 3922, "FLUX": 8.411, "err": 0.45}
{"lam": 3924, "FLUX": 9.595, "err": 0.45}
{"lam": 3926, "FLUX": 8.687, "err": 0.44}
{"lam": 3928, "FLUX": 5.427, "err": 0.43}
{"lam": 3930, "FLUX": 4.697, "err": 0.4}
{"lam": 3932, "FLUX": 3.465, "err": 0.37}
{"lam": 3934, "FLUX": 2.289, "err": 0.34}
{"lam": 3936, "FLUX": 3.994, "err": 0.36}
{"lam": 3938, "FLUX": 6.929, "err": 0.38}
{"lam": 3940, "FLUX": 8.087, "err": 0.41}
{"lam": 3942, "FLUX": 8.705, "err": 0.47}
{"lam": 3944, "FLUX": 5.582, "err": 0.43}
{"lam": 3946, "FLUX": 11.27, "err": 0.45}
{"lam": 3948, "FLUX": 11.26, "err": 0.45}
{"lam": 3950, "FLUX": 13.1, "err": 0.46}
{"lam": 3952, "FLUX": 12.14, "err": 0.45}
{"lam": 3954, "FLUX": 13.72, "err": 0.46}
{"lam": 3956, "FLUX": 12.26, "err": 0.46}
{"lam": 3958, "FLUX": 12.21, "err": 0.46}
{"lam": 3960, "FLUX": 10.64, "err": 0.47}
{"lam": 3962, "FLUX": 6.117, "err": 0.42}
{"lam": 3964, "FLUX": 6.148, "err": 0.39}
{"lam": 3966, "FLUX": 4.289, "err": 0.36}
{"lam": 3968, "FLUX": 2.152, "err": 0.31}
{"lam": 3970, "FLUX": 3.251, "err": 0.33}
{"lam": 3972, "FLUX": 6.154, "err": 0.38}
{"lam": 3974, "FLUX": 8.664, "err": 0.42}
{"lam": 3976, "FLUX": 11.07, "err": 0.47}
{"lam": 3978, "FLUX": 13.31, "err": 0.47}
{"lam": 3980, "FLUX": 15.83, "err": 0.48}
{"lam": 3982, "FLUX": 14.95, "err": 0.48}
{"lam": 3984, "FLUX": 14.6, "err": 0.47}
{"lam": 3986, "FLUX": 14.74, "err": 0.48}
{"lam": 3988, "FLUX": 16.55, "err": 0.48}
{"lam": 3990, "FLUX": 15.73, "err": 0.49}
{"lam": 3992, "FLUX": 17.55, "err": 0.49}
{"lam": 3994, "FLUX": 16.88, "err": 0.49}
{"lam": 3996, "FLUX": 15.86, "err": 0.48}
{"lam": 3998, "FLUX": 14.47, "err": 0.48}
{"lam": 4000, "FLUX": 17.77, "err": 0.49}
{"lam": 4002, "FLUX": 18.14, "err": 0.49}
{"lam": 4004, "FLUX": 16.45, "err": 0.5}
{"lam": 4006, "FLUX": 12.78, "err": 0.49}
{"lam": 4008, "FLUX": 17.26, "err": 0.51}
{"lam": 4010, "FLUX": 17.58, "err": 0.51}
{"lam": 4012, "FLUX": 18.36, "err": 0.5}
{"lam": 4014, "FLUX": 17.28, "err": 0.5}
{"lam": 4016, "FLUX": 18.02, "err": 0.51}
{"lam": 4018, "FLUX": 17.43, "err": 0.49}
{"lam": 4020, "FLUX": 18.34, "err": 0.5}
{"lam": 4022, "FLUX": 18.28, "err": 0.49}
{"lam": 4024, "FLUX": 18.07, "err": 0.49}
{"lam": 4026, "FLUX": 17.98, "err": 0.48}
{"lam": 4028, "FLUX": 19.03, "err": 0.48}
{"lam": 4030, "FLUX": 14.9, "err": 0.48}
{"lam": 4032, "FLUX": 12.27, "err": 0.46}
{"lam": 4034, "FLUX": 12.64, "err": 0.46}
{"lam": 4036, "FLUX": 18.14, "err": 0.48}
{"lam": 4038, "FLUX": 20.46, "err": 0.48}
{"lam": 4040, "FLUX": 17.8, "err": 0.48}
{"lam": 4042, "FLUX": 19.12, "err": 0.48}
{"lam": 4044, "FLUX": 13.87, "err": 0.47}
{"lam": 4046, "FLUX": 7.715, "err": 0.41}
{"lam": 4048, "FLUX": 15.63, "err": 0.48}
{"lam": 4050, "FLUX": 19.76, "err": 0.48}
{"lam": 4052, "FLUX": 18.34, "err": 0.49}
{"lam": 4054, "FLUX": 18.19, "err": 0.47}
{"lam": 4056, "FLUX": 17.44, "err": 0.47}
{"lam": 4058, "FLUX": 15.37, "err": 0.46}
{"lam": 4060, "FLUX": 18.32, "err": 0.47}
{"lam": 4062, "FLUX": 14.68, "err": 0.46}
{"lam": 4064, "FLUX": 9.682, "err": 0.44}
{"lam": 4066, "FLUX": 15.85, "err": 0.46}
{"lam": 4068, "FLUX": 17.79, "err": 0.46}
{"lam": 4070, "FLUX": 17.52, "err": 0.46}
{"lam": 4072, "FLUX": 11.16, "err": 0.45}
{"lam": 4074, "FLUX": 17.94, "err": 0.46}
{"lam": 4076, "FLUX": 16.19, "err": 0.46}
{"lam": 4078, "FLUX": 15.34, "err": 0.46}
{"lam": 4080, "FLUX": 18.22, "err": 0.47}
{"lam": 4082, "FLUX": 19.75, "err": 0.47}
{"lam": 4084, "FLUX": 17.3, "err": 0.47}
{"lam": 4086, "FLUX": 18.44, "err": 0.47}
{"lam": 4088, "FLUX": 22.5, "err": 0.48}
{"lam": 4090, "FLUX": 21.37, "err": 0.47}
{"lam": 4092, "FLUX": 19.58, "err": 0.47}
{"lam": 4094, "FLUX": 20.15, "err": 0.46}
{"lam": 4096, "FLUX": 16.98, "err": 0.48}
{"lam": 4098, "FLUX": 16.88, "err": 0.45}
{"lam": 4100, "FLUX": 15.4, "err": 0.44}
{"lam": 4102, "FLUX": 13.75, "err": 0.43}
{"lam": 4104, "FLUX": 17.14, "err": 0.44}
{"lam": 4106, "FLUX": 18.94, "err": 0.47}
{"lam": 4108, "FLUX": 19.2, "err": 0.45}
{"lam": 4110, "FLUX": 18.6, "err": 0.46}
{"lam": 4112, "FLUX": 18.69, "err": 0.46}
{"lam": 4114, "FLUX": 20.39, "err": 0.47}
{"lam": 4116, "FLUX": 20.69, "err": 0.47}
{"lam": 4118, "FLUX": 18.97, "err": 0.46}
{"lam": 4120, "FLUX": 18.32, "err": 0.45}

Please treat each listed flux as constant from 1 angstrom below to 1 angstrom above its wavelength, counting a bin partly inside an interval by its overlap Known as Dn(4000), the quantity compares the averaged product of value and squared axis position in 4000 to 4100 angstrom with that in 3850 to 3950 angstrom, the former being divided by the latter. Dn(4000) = 2.04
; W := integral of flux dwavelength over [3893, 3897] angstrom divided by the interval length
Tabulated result 11.4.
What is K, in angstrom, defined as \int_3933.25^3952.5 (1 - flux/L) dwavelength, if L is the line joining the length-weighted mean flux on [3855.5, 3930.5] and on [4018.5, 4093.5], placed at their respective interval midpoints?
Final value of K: 5.7 angstrom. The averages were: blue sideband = 9.49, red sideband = 16.9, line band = 8.32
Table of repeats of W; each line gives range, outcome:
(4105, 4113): 18.9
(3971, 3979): 9.8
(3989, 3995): 16.7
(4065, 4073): 15.6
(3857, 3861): 4.73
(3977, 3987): 14.7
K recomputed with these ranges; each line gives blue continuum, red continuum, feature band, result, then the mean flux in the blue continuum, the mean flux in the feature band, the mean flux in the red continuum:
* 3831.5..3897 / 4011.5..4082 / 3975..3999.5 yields -2.4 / 8.27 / 15.2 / 16.5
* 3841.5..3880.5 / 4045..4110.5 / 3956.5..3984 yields 8.0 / 8.43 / 9.1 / 17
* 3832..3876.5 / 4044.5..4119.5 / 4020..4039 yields -2.4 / 7.71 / 16.9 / 17.3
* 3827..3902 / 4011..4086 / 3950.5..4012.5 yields 4.2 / 8.26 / 12.8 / 16.6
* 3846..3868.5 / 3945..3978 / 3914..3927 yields -2.1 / 8.5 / 10.3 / 9.16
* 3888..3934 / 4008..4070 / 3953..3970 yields 6.0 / 10.1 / 8.14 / 16.6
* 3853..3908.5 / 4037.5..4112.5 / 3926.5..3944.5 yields 9.2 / 9.05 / 5.55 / 17.1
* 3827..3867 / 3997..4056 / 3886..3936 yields 3.9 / 7.27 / 9.66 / 16.8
